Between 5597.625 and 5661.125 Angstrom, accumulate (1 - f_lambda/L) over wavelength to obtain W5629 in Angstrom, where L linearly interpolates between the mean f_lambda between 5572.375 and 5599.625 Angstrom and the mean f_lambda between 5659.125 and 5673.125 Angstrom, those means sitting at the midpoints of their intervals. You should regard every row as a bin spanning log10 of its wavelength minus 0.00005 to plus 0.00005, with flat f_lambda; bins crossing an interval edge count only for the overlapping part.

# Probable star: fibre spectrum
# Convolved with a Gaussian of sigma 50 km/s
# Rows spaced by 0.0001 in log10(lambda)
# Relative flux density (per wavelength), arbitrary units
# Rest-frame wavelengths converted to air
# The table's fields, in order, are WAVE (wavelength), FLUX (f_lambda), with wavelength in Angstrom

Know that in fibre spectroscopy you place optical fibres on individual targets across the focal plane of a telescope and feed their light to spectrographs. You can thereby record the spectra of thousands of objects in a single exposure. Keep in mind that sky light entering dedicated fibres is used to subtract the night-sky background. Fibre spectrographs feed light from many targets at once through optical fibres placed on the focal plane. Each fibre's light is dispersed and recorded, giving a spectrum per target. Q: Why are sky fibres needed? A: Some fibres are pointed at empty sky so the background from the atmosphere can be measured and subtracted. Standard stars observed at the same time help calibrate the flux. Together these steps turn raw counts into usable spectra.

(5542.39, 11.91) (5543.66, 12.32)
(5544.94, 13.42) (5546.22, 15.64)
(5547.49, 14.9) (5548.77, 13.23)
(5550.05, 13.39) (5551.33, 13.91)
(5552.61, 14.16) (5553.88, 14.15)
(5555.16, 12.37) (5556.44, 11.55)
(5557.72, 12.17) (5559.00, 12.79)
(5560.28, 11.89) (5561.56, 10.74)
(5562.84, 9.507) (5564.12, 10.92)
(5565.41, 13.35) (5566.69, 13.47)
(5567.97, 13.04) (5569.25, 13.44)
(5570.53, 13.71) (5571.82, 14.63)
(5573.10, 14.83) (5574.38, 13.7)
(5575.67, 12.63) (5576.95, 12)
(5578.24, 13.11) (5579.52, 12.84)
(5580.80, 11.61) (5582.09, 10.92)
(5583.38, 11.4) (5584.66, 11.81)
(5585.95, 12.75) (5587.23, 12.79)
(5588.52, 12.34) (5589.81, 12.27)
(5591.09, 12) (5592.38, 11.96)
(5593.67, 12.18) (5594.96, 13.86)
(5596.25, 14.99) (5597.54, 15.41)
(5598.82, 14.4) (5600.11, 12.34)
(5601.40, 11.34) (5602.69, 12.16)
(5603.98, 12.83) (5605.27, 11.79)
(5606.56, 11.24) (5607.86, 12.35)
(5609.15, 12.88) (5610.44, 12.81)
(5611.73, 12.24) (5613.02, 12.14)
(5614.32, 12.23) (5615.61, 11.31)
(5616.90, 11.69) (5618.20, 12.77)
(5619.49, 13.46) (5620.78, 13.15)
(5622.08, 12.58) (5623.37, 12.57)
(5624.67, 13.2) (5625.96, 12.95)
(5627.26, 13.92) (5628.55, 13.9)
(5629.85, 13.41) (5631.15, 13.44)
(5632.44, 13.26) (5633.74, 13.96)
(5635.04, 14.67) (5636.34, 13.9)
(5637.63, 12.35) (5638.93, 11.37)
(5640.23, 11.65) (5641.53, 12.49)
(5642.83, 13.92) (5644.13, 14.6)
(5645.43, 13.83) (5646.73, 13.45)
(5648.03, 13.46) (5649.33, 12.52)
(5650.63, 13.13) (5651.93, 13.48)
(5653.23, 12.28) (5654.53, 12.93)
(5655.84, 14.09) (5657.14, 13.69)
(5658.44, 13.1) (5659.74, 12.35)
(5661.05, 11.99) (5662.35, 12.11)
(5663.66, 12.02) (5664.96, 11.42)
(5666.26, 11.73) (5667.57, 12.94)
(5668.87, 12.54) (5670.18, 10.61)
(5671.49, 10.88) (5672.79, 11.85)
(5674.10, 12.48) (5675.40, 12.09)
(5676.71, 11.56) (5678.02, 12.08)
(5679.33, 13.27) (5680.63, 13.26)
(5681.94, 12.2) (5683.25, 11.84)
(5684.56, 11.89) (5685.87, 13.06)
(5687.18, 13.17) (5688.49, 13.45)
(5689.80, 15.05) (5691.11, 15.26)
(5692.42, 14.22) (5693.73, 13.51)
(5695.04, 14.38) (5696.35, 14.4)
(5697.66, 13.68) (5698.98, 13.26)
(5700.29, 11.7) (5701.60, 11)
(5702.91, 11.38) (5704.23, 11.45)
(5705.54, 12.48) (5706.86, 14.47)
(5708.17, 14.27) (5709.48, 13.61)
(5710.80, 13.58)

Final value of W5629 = -3.18 Angstrom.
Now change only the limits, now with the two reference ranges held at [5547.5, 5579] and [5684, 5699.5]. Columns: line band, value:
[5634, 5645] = 0.22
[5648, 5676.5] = 2.48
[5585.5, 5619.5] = 1.49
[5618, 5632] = 0.11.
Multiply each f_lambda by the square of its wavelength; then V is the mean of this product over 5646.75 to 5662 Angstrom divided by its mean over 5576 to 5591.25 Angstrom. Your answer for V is 1.10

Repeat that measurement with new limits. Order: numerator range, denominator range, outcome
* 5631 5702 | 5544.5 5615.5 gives 1.04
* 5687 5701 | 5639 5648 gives 1.07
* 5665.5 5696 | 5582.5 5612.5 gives 1.04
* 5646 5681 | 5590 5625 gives 1.01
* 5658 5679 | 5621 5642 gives 0.93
